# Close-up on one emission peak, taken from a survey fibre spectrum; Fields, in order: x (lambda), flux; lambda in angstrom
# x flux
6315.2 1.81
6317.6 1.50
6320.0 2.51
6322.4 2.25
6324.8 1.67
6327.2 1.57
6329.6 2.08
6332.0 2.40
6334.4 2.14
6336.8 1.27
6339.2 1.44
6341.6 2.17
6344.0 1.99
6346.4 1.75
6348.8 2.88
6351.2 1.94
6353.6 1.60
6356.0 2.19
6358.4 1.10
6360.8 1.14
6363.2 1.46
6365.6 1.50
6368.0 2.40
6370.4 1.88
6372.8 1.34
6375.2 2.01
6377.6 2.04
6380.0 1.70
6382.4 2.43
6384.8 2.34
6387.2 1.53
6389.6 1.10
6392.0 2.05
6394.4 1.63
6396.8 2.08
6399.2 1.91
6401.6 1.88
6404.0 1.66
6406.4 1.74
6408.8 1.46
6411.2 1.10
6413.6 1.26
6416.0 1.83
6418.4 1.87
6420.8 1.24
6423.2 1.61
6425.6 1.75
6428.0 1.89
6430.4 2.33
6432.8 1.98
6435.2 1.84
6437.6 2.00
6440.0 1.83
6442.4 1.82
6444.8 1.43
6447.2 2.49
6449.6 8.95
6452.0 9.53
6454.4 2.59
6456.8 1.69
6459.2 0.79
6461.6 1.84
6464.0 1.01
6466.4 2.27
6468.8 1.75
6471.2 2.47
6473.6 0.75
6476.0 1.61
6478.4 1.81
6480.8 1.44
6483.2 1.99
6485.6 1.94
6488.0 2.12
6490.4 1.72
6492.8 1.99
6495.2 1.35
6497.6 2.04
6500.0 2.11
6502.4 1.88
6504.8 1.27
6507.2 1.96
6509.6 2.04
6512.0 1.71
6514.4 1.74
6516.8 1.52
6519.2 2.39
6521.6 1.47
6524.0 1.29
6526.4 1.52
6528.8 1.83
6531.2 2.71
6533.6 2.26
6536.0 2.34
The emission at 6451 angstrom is H-beta 4861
